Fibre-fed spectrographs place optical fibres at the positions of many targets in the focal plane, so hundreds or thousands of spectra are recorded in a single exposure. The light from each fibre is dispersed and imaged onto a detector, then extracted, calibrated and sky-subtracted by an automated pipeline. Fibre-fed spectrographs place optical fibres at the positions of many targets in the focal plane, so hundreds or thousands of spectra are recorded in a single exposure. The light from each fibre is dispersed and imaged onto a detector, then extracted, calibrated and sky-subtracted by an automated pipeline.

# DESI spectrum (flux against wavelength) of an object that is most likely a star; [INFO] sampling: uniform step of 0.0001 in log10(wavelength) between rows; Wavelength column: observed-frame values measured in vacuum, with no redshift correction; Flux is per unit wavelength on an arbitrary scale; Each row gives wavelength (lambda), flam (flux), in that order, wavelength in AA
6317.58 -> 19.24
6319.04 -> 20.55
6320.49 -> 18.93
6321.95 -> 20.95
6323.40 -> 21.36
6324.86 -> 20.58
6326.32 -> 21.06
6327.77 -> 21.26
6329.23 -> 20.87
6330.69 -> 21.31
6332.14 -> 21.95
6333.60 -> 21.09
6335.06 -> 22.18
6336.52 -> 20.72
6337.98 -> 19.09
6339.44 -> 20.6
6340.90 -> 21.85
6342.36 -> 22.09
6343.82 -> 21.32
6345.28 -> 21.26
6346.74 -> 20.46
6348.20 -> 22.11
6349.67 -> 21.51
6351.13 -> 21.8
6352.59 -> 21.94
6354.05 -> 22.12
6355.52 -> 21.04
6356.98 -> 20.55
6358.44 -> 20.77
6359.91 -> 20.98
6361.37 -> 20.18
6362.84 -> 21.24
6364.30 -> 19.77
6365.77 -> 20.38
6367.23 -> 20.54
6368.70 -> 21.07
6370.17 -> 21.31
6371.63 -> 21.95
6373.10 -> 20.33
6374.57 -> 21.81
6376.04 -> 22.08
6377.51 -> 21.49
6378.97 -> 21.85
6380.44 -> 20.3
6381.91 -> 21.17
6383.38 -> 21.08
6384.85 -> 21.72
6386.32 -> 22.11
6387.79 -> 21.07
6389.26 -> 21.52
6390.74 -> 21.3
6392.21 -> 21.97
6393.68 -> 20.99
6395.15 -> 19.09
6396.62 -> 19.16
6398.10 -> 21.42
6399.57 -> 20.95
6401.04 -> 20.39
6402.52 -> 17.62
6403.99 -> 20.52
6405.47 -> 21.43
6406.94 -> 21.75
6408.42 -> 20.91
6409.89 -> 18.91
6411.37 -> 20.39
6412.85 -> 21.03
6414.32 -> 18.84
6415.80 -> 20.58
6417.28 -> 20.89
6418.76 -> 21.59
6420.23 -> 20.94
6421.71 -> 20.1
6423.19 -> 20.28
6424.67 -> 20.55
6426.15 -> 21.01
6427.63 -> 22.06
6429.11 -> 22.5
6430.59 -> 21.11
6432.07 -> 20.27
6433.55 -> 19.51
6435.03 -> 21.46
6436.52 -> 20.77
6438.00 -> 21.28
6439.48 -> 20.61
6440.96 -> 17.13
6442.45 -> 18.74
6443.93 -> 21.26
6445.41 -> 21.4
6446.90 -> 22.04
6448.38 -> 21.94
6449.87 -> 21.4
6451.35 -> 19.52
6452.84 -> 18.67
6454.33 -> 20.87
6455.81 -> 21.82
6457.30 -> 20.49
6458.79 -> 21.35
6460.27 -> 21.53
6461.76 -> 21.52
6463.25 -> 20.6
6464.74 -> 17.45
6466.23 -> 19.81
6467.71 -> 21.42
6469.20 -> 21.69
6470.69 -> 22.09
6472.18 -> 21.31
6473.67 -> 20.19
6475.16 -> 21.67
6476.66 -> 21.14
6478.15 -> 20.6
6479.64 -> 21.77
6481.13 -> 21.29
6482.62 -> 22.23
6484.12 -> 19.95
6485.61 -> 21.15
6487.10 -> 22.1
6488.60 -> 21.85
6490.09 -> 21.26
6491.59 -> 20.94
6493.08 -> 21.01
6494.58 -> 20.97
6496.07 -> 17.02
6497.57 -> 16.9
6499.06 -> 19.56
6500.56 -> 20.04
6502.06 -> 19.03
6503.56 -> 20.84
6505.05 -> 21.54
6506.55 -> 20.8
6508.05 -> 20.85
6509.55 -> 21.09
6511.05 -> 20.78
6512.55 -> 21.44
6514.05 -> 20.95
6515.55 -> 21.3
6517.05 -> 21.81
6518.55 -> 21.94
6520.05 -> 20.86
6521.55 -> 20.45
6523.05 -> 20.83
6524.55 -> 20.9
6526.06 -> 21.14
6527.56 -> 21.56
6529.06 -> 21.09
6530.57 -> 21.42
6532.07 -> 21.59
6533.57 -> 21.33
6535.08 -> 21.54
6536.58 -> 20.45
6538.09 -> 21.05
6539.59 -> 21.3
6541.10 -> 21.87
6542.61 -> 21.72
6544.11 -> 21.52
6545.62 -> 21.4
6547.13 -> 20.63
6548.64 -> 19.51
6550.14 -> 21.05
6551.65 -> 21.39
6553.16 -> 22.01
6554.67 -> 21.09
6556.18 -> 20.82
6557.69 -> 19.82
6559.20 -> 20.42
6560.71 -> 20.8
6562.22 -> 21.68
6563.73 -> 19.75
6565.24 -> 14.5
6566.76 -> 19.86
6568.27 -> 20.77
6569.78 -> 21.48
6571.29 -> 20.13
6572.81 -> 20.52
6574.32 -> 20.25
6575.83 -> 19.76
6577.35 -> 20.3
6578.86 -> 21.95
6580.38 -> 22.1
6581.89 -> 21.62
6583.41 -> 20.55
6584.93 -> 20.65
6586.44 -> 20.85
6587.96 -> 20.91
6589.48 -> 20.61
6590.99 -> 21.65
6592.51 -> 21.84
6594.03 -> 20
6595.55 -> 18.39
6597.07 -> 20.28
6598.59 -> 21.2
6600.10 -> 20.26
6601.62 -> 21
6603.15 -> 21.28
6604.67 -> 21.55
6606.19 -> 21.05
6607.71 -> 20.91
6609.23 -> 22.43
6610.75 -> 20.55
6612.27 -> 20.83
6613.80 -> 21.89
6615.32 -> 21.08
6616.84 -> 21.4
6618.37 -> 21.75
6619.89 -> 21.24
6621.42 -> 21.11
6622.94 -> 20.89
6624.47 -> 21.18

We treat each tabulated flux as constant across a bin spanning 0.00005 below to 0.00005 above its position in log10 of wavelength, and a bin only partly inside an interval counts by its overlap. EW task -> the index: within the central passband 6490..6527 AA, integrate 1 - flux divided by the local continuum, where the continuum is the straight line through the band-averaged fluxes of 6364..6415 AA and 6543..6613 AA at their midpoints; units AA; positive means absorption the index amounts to 0.32 AA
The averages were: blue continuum 20.8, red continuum 20.7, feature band 20.6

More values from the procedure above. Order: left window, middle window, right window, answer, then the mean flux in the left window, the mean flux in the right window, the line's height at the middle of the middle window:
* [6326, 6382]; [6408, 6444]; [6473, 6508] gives 0.7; 21.2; 20.6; 20.9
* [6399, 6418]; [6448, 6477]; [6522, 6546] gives -0.1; 20.3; 21.3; 20.7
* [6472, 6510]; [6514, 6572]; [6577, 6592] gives 0.2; 20.6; 21.2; 20.9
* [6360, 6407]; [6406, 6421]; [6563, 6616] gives 0.2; 20.9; 20.7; 20.9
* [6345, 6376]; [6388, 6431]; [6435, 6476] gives 0.4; 21.1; 20.7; 20.9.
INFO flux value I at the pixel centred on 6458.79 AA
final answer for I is 21.35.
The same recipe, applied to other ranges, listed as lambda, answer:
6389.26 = 21.52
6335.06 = 22.18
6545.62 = 21.4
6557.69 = 19.82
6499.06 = 19.56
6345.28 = 21.26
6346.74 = 20.46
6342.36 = 22.09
